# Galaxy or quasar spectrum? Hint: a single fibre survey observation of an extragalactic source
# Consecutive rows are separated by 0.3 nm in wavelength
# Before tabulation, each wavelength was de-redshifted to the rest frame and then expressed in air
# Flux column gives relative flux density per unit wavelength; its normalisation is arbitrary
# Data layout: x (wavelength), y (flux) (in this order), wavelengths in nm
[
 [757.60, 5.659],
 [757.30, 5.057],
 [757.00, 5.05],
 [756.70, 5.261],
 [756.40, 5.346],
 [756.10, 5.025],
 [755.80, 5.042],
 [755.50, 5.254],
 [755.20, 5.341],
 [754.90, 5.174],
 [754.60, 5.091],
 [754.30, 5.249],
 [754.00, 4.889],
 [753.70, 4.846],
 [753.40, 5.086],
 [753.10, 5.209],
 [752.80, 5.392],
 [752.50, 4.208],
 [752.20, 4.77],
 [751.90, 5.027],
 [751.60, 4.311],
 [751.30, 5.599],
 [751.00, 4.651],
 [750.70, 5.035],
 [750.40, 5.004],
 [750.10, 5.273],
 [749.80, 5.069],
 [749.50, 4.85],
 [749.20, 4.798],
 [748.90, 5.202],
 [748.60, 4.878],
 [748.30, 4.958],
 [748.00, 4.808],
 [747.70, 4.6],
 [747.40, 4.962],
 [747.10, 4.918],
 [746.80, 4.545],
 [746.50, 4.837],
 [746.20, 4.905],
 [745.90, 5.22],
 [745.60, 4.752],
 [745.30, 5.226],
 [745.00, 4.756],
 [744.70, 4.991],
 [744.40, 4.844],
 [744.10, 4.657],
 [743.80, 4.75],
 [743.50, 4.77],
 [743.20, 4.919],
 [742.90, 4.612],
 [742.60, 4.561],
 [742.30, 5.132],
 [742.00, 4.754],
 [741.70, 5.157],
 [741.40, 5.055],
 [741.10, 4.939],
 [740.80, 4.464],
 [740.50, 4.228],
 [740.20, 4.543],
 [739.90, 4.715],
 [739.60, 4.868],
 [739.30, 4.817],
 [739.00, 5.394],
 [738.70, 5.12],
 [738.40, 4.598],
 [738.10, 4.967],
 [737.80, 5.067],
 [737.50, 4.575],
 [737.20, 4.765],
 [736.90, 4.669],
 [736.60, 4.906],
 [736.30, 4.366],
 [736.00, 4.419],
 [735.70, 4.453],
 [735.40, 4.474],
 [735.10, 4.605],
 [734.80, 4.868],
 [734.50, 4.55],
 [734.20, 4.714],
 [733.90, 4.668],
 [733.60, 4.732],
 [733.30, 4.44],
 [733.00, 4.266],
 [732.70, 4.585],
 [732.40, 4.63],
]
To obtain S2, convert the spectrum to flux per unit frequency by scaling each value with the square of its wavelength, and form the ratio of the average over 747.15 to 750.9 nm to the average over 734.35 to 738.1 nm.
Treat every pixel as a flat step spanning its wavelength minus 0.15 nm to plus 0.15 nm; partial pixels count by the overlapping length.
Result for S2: 1.1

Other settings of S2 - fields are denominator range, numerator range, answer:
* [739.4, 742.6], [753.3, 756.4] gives 1.11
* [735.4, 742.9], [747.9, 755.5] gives 1.08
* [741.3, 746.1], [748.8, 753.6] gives 1.04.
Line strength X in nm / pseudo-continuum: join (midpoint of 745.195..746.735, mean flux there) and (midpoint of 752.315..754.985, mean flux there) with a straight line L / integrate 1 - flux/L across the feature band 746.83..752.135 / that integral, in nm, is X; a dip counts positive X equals 0.058 nm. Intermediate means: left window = 4.96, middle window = 4.93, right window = 5.01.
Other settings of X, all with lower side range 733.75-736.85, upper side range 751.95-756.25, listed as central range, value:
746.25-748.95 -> 0.025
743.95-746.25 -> -0.042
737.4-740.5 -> -0.100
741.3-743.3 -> -0.047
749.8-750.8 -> -0.030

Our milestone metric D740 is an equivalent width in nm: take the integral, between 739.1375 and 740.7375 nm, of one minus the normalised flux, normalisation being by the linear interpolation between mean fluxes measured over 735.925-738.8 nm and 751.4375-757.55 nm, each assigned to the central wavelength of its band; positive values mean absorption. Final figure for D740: 0.05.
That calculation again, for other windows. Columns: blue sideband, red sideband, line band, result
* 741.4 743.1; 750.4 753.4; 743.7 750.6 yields -0.02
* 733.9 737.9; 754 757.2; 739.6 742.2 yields 0.02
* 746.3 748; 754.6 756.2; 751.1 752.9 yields 0.05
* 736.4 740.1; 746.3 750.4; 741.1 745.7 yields 0.02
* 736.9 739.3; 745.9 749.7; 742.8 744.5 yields 0.04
